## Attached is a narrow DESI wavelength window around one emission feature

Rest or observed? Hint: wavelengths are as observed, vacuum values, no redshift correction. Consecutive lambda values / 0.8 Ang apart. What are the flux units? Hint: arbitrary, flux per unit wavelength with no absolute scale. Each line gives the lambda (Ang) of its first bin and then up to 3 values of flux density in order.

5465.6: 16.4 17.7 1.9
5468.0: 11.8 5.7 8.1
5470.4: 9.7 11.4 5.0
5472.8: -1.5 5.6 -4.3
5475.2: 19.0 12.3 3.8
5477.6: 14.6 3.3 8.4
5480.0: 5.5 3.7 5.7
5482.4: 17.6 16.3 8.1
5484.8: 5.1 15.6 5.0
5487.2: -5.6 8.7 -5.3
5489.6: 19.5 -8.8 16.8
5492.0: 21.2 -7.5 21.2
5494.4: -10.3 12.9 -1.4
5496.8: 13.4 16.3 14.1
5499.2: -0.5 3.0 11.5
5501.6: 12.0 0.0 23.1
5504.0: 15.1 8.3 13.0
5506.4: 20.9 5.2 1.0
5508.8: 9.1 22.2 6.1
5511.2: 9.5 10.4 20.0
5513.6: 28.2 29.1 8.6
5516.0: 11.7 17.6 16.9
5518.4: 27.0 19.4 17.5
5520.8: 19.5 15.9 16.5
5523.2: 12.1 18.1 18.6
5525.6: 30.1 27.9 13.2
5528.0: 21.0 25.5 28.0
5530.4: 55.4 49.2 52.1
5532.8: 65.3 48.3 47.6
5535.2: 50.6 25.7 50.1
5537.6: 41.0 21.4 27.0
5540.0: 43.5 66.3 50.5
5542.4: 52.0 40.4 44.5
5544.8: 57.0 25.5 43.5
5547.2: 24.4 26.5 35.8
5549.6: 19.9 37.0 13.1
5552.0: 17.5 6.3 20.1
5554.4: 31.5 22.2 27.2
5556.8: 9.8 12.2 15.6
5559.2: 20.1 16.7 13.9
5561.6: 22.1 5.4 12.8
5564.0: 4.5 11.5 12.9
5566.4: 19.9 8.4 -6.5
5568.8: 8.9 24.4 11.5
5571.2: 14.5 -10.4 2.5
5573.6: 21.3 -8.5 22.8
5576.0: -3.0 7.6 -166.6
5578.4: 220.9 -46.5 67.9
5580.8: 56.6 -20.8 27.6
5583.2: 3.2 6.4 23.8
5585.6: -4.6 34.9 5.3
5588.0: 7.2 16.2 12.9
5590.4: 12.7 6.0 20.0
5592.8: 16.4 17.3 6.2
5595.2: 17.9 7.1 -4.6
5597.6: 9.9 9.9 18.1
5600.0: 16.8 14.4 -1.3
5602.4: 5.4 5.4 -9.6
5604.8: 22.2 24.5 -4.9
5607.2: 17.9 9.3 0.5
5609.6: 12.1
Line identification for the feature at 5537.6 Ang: C IV 1549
